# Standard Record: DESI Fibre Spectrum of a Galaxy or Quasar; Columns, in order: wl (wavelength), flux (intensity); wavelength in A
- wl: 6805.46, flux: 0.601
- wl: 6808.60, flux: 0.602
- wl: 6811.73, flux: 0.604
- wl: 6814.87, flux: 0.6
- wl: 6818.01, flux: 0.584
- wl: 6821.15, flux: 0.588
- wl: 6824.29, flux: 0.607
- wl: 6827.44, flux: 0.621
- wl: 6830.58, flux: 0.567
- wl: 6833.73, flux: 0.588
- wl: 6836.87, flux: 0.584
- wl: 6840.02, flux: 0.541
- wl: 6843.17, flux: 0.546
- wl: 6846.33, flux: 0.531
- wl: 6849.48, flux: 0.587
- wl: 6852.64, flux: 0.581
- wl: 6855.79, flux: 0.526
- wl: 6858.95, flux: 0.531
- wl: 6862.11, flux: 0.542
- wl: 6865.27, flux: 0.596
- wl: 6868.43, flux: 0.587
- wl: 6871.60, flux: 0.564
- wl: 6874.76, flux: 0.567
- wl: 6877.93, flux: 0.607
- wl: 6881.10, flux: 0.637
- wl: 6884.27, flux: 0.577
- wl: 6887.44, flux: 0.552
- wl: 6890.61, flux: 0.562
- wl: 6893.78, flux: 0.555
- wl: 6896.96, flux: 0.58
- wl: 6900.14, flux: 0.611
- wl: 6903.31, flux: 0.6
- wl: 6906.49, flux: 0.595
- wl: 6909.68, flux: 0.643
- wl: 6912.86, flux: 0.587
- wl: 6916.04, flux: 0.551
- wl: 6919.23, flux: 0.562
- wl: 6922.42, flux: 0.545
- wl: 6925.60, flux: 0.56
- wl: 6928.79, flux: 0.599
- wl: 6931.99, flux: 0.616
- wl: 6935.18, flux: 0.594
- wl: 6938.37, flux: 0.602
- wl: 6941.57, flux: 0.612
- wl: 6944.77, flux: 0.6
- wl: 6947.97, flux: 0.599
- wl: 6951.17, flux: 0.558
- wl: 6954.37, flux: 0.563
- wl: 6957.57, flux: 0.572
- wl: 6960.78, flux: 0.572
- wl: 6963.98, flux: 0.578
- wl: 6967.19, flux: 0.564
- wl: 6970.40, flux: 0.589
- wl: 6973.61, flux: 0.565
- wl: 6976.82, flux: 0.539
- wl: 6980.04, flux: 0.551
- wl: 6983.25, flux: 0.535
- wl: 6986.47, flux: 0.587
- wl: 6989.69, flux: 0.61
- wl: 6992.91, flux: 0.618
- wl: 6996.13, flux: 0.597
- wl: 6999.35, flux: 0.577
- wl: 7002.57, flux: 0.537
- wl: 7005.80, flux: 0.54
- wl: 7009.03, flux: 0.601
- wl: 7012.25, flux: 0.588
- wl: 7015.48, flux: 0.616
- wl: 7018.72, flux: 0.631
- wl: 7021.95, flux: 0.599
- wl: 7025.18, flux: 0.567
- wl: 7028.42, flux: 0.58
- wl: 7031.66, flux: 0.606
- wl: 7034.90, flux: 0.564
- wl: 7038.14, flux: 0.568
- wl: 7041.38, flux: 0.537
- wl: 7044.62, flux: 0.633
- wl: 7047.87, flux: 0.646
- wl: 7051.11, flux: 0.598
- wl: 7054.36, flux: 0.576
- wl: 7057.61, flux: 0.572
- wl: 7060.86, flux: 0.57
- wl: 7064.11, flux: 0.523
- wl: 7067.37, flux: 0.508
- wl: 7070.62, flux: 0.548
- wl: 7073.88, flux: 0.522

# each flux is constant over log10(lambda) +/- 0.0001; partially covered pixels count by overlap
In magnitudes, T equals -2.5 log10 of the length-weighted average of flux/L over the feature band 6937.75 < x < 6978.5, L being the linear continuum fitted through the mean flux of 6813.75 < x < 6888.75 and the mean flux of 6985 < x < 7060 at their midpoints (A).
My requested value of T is 0.012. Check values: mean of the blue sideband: 0.575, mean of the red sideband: 0.589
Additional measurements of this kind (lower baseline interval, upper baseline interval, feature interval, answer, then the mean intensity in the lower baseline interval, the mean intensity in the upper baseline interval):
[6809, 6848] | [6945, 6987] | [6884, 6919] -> -0.02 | 0.581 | 0.568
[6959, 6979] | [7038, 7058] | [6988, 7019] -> -0.02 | 0.567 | 0.593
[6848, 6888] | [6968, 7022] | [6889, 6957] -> -0.02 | 0.574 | 0.58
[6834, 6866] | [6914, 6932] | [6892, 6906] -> -0.04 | 0.557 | 0.569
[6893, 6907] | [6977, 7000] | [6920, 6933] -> 0.02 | 0.59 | 0.58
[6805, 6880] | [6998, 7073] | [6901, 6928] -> -0.01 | 0.577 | 0.577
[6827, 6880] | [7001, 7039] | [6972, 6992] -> 0.03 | 0.568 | 0.583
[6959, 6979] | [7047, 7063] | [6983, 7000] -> -0.04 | 0.567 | 0.588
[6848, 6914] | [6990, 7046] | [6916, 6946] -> -0.01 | 0.58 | 0.586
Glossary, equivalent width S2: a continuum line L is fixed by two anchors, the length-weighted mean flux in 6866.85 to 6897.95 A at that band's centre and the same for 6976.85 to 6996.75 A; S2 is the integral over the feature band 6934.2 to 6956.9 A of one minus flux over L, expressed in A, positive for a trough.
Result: -0.4 A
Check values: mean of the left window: 0.579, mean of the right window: 0.579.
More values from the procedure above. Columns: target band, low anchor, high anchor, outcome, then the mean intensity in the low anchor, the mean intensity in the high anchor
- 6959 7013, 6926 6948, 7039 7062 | 2.1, 0.601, 0.59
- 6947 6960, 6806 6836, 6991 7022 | 0.4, 0.596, 0.59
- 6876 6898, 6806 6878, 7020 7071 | -0.2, 0.576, 0.576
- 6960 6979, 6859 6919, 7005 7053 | 0.7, 0.582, 0.592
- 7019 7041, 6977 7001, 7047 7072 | -0.4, 0.58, 0.566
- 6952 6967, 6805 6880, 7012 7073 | 0.2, 0.577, 0.58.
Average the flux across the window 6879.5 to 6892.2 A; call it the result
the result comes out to 0.582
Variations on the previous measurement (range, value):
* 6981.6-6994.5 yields 0.587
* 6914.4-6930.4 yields 0.563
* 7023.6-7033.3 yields 0.584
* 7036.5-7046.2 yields 0.579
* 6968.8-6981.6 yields 0.561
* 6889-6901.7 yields 0.577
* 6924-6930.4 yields 0.579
